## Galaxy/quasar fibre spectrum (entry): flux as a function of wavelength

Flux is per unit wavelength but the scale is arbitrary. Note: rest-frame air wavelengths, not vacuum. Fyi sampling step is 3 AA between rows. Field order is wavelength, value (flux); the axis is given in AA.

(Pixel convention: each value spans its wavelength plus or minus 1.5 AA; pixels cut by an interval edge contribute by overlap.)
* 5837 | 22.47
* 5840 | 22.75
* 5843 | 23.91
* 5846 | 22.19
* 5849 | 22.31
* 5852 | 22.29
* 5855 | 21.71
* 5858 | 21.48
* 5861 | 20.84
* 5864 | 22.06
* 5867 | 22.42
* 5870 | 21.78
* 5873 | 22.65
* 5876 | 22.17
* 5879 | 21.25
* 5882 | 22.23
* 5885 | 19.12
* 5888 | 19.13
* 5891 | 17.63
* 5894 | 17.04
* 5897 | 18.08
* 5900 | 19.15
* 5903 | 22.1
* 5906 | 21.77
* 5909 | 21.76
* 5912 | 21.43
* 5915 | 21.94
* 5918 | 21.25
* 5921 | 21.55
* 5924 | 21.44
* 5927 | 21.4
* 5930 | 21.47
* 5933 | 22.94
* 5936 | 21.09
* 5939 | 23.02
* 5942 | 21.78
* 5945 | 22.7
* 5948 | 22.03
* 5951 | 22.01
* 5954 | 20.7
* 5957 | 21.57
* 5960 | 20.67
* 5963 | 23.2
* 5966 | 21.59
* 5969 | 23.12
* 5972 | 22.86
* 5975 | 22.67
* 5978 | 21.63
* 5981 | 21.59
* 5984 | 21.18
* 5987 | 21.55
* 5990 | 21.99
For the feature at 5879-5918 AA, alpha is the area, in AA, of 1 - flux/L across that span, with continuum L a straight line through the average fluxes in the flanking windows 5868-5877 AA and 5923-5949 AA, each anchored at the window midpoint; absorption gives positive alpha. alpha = 3.4 AA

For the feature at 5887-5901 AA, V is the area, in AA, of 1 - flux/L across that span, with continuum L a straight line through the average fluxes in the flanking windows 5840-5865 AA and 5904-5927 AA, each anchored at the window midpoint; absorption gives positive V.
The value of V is 2.3 AA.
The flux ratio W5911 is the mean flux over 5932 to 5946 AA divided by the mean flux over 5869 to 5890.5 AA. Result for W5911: 1.1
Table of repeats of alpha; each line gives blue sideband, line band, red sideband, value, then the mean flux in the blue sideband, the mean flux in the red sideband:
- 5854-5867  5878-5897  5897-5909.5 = 1.7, 21.6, 20.8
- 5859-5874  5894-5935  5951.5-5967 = 1.2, 21.9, 21.6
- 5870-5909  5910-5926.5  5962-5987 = -0.5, 20.3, 22.2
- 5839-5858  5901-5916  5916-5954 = 0.2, 22.4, 21.8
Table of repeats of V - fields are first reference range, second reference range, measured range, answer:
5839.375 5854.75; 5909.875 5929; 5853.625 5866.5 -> 0.5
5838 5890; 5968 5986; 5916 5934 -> 0.3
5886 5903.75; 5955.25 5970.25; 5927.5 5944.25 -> -1.1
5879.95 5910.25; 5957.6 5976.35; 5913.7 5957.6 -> -1.2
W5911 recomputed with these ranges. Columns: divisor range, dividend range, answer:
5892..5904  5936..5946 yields 1.18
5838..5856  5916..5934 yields 0.96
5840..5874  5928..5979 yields 1.00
